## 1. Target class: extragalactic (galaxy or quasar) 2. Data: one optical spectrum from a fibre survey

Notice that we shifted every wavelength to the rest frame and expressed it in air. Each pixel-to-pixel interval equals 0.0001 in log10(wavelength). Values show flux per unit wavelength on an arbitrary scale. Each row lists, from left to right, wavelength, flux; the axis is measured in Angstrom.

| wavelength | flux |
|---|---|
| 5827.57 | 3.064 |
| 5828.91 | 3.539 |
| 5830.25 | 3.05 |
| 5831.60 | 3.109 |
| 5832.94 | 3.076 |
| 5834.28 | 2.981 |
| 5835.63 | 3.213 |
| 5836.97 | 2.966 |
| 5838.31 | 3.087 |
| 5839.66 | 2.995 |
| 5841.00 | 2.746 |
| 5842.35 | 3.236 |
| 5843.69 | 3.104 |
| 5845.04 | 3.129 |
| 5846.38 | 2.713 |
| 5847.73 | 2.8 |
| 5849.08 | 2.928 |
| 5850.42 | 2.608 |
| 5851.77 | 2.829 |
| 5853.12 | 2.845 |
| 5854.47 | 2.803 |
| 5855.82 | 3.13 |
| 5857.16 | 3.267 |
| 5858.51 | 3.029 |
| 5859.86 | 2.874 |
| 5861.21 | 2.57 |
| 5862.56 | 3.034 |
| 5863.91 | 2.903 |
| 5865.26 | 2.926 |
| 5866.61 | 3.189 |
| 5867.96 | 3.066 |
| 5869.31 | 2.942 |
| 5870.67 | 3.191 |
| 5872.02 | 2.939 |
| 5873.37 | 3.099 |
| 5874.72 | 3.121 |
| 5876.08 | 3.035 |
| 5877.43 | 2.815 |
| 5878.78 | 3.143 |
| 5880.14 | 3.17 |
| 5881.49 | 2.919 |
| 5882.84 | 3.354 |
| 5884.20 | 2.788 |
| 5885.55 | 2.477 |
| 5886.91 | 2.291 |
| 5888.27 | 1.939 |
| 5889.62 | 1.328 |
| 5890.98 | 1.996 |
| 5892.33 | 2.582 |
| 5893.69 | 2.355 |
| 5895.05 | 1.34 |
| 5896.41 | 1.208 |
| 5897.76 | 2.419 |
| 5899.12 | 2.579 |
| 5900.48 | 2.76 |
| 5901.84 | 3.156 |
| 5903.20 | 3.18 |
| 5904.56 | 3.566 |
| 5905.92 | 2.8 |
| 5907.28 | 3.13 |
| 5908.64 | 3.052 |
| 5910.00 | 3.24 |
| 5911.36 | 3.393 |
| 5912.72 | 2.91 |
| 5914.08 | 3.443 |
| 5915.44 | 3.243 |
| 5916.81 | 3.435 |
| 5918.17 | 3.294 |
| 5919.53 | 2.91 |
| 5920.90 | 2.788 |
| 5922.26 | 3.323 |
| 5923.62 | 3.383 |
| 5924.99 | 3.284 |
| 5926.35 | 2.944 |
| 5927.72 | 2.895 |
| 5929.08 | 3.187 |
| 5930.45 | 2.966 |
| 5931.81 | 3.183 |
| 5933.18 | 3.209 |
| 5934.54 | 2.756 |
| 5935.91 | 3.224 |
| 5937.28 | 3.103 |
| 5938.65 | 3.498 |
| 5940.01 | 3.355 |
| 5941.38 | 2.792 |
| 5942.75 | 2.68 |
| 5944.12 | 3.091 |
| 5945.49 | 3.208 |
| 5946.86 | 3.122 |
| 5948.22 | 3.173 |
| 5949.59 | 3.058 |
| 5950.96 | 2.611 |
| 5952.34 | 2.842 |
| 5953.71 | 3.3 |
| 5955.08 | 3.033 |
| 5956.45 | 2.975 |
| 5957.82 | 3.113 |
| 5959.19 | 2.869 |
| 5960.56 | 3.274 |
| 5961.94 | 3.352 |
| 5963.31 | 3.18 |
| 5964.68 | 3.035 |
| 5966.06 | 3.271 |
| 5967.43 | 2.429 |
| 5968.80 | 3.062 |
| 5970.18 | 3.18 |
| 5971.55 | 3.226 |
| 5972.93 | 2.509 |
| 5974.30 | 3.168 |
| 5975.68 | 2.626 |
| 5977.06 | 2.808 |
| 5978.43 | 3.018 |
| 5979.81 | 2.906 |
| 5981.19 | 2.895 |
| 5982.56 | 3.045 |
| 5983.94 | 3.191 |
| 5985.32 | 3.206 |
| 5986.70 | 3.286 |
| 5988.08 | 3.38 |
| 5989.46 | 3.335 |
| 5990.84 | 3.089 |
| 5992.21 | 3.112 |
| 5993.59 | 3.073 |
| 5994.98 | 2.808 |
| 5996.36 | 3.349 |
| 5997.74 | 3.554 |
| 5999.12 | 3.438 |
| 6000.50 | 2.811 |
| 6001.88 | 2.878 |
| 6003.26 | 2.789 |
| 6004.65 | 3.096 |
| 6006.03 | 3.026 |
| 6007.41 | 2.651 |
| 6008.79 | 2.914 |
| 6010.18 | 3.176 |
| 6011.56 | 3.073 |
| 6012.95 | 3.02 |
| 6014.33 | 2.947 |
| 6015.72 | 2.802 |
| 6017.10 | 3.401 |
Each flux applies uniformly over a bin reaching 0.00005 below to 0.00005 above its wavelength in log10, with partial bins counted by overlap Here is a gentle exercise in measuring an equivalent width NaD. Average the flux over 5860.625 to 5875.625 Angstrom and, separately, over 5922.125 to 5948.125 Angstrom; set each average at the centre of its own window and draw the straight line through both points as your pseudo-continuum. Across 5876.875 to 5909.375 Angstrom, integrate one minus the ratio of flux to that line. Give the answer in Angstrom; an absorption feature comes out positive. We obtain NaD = 4.7 Angstrom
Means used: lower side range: 3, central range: 2.6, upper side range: 3.11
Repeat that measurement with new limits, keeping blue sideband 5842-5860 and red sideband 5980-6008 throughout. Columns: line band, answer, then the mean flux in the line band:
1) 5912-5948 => -1.1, 3.13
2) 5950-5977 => 0.6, 3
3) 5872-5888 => 0.4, 2.9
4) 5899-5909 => -0.2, 3.05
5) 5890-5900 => 3.1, 2.06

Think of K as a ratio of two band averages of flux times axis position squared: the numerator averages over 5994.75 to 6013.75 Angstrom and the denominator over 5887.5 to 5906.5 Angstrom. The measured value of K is 1.3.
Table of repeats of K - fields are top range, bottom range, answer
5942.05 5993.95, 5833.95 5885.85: 1.06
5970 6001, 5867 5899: 1.23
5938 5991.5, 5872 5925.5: 1.10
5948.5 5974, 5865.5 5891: 1.11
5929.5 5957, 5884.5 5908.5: 1.27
